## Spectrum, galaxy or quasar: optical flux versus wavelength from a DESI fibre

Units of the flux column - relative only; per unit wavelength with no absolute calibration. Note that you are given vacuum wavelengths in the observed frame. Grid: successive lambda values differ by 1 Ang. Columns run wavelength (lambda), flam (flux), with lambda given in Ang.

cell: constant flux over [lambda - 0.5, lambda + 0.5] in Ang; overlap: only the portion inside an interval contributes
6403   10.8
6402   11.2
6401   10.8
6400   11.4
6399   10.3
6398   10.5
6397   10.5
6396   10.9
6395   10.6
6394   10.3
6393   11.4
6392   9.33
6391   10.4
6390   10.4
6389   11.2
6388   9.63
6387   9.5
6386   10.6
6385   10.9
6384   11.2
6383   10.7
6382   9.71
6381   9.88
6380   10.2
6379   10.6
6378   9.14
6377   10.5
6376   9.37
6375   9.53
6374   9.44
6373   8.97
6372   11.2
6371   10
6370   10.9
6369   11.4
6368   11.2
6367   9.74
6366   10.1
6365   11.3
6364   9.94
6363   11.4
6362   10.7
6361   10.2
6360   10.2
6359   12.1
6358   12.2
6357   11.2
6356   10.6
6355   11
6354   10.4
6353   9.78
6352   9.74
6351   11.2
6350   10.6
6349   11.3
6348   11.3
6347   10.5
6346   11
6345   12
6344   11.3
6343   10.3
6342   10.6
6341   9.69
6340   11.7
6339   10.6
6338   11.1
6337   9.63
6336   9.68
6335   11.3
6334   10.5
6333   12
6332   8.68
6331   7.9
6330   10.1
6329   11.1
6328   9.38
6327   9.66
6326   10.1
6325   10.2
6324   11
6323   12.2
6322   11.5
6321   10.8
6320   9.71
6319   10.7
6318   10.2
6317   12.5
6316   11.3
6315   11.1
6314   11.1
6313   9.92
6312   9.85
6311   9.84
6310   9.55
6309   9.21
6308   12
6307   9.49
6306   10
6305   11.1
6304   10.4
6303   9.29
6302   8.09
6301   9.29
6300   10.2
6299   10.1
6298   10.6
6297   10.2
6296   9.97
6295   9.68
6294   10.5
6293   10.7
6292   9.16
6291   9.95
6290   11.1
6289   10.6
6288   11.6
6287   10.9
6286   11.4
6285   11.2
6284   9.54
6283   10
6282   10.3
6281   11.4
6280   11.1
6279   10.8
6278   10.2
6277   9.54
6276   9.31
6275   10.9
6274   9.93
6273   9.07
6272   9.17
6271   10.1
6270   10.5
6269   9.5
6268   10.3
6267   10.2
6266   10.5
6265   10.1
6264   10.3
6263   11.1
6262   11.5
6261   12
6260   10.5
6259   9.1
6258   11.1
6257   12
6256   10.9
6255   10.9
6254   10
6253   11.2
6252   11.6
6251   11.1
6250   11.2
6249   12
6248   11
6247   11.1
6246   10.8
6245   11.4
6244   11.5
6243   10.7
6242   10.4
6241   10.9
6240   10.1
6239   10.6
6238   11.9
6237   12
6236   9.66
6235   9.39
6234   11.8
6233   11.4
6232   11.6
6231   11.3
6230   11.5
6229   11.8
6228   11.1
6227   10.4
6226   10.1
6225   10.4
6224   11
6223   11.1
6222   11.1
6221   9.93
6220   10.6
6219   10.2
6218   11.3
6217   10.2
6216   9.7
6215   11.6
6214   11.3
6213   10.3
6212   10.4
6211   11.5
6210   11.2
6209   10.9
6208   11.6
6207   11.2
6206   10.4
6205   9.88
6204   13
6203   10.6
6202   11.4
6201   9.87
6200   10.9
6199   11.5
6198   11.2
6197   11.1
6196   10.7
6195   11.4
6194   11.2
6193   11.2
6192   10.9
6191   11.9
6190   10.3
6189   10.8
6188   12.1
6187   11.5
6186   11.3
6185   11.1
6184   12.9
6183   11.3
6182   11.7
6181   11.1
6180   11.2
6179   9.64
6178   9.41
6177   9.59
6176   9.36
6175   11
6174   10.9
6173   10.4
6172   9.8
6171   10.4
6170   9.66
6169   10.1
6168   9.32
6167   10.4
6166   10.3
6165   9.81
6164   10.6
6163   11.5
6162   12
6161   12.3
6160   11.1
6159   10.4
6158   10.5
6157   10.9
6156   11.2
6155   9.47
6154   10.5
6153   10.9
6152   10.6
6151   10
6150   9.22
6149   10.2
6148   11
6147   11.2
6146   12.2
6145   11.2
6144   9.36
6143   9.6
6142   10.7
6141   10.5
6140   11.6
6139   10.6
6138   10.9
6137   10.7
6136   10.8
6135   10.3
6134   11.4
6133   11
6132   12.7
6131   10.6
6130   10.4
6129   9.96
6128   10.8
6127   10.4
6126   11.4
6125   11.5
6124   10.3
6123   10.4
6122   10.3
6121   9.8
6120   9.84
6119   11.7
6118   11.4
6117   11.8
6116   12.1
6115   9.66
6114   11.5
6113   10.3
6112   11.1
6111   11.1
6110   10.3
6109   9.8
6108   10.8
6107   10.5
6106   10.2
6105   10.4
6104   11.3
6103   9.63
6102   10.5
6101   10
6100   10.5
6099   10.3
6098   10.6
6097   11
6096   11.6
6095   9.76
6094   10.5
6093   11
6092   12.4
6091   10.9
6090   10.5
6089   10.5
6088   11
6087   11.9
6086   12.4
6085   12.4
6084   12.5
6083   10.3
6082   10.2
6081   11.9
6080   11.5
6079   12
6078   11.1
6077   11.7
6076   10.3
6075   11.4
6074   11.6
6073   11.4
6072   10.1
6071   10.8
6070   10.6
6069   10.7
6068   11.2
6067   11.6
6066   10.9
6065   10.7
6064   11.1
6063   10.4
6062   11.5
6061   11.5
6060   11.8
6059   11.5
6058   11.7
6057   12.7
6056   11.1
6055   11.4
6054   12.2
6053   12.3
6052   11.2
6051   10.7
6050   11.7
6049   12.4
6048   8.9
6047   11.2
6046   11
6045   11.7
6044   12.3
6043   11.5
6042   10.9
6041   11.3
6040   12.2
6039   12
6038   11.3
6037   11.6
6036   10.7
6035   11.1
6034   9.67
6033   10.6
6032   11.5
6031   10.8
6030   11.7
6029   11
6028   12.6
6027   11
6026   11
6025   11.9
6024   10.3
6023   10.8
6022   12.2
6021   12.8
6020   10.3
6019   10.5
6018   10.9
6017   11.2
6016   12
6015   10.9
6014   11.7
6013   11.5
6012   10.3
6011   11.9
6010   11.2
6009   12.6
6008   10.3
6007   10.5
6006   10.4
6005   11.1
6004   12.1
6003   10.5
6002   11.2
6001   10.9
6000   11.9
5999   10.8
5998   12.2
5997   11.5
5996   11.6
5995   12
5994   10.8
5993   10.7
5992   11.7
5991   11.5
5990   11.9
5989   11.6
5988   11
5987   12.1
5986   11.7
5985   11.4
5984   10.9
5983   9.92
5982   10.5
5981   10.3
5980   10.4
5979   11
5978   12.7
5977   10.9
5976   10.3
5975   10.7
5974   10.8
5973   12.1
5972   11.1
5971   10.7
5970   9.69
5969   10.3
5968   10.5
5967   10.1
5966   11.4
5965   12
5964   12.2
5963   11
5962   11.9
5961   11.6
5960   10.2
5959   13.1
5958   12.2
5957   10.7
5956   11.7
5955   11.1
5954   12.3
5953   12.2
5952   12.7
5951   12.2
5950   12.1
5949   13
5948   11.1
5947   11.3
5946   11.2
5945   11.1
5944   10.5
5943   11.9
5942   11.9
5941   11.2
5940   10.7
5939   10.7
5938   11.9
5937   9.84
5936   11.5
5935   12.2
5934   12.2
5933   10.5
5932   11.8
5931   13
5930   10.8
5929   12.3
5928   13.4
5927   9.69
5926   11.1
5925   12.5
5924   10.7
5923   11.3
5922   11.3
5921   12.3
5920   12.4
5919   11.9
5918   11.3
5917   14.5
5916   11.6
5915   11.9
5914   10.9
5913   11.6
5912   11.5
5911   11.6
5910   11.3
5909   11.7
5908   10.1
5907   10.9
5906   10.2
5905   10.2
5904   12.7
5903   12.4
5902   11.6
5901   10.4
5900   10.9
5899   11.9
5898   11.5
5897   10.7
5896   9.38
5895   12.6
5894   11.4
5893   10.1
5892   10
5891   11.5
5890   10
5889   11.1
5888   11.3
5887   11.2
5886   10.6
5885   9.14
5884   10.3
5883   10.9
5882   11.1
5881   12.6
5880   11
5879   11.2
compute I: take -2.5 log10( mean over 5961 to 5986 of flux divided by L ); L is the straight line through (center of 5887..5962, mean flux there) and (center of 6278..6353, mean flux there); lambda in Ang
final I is 0.03 mag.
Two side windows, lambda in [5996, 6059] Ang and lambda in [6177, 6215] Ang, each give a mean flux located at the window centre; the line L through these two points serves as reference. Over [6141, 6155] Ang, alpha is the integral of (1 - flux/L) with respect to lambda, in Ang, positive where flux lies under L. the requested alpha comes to 0.8 Ang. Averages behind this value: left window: 11.3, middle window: 10.5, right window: 11.1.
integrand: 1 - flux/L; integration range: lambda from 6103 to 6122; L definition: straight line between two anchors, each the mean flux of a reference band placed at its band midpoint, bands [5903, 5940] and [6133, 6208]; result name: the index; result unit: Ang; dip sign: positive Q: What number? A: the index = 0.4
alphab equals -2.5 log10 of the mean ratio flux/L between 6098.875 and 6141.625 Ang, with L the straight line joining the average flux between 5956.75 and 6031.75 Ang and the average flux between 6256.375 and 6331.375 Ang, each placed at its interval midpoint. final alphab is 0.01 mag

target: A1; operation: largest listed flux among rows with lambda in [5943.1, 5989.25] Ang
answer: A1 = 13.1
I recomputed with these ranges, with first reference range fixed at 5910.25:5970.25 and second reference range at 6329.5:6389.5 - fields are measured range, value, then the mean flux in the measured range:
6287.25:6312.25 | 0.06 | 10.1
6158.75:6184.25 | 0.04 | 10.6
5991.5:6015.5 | 0.01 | 11.3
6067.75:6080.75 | 0.01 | 11.1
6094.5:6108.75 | 0.07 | 10.5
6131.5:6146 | 0.02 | 10.9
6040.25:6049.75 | 0.00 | 11.3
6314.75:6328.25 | -0.02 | 10.8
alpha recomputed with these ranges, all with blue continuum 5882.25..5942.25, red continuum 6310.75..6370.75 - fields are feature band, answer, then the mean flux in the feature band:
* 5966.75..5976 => 0.5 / 10.7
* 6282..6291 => 0.0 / 10.7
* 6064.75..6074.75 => 0.1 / 11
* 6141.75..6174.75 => 1.2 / 10.5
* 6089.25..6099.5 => 0.2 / 10.8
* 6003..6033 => -0.3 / 11.3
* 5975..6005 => -0.1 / 11.2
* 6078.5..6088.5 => -0.5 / 11.6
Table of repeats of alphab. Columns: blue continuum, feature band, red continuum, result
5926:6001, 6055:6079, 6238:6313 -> -0.014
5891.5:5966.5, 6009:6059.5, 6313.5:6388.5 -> -0.008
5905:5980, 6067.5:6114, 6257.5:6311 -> 0.000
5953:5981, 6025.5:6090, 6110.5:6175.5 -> -0.034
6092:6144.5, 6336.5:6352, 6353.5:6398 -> -0.033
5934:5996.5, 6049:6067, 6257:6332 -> -0.041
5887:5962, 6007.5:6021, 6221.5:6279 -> 0.002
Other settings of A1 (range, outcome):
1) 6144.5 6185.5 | 12.9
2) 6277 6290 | 11.6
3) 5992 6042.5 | 12.8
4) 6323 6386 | 12.2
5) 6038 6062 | 12.7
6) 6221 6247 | 12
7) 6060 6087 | 12.5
